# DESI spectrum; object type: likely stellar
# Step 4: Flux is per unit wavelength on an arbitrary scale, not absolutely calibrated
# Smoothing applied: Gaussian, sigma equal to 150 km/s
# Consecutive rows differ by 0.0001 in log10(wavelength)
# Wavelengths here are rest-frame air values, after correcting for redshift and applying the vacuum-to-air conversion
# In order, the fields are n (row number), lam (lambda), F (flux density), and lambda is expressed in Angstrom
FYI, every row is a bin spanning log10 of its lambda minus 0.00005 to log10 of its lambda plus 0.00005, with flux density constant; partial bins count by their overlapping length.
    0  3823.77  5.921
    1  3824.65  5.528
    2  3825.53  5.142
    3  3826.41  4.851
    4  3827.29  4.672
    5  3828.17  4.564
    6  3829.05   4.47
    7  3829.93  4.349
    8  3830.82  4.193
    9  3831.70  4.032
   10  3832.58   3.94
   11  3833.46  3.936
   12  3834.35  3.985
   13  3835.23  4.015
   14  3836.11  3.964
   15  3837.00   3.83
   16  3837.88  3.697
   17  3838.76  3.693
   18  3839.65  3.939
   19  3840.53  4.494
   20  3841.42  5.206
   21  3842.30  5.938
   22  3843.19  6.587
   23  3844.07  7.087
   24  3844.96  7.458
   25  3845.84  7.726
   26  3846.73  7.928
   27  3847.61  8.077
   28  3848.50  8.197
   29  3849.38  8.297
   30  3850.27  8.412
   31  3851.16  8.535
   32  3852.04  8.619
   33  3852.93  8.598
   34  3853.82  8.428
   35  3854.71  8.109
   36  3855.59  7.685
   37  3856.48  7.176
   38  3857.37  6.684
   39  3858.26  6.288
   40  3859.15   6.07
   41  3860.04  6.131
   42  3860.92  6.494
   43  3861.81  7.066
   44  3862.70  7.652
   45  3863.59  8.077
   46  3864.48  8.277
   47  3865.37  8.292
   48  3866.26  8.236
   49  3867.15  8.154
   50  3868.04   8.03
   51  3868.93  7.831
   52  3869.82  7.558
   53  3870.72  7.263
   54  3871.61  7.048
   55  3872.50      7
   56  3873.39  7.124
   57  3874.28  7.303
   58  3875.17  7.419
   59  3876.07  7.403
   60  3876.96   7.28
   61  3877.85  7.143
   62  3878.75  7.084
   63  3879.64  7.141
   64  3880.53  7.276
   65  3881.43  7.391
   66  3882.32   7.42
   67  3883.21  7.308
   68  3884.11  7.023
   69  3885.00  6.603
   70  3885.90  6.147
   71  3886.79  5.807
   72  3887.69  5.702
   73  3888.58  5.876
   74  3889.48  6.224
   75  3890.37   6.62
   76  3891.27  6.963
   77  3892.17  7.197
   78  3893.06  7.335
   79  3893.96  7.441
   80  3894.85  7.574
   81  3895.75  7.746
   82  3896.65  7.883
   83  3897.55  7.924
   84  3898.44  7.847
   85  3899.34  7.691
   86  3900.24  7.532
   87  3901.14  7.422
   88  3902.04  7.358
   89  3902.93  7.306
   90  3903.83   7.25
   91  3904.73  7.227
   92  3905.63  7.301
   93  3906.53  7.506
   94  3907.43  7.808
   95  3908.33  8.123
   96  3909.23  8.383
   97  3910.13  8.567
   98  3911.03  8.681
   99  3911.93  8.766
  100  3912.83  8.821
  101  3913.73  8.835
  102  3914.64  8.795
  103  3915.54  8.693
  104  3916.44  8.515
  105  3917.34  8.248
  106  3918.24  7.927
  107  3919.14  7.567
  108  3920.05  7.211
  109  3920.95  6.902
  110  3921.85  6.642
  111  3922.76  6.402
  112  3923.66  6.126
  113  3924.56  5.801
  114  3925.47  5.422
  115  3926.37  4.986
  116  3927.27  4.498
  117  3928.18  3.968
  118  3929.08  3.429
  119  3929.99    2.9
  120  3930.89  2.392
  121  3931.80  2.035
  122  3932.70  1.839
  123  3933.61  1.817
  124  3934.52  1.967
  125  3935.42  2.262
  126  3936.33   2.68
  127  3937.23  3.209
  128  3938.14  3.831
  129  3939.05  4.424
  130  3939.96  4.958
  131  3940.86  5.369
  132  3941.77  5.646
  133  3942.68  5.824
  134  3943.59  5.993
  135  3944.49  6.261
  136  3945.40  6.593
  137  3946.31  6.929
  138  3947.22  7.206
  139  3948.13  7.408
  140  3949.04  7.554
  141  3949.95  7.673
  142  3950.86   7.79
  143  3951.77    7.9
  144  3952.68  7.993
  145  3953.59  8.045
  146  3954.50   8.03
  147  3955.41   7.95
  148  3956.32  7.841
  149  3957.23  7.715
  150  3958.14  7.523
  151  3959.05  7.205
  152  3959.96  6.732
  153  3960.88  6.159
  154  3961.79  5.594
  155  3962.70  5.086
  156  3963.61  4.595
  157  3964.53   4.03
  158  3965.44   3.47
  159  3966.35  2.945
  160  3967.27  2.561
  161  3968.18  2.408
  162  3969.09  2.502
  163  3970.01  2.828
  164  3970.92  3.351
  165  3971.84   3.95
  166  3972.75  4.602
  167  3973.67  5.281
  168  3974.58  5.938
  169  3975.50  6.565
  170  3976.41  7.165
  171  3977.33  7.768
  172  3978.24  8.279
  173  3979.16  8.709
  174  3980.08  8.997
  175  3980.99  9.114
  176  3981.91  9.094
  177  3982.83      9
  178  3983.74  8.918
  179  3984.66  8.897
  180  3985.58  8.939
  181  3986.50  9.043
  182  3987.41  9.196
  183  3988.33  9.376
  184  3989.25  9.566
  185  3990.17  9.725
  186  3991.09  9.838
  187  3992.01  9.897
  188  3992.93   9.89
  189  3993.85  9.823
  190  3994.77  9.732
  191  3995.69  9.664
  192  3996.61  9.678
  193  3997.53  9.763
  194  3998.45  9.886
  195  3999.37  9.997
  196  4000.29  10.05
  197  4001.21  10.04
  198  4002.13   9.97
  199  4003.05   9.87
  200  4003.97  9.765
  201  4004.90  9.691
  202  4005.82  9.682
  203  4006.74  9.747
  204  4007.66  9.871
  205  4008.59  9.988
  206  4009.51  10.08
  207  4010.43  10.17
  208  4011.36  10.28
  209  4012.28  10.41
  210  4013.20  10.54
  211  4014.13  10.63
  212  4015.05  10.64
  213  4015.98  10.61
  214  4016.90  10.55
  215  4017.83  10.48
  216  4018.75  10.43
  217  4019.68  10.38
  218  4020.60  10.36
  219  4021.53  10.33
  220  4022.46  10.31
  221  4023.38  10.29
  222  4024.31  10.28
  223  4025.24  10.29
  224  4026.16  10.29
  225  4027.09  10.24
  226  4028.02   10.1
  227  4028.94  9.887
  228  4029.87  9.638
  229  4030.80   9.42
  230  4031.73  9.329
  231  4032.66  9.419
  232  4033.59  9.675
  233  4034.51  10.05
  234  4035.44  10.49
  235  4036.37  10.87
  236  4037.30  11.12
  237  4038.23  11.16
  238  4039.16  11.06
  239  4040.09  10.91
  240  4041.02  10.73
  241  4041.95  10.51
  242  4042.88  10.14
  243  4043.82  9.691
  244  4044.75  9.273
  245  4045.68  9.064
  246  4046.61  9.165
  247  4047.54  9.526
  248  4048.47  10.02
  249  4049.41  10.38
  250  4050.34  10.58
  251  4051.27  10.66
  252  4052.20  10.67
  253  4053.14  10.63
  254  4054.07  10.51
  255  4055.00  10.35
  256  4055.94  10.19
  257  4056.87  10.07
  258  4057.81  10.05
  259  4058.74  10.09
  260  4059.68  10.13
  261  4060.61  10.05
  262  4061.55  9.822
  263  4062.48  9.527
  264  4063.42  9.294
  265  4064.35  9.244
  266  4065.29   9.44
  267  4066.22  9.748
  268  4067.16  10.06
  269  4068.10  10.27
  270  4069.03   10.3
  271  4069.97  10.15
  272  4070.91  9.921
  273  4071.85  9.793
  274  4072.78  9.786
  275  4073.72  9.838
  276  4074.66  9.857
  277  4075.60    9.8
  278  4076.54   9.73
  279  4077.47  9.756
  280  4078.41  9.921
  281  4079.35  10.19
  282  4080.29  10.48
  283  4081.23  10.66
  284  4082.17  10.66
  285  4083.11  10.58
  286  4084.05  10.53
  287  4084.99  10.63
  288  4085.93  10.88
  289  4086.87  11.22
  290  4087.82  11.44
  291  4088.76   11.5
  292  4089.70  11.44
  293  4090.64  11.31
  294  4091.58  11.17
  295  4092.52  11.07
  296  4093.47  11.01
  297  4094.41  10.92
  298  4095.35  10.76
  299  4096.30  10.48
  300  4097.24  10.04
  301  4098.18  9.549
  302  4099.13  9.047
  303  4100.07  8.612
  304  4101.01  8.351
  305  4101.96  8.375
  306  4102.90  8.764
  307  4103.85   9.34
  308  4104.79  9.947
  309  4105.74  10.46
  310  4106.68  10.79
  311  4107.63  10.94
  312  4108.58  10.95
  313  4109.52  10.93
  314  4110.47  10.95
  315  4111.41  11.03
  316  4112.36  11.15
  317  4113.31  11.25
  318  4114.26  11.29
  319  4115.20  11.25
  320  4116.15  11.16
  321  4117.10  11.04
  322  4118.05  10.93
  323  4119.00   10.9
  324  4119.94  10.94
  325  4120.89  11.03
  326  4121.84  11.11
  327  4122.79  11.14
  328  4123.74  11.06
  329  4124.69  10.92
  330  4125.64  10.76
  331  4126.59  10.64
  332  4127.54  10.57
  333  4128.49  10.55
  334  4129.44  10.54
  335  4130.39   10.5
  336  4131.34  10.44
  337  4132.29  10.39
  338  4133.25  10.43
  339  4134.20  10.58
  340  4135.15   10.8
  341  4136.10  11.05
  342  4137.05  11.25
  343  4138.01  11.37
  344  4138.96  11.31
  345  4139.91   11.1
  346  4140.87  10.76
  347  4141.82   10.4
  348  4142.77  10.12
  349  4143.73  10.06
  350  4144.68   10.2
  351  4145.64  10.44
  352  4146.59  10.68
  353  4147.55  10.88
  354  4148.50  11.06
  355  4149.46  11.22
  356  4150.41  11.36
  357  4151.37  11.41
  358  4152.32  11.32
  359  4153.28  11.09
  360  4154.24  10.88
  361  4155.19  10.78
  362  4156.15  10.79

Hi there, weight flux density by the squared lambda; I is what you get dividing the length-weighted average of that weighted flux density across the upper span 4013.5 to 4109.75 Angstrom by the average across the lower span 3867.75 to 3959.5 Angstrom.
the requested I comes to 1.7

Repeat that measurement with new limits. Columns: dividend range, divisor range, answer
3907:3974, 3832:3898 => 0.88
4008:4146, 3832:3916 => 1.62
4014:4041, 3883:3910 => 1.53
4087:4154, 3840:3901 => 1.66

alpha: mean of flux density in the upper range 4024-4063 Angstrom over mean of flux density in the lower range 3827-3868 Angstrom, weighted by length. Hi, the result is 1.6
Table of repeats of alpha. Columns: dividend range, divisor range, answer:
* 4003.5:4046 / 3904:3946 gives 1.73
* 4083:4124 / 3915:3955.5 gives 1.86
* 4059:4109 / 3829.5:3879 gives 1.52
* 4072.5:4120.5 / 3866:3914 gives 1.41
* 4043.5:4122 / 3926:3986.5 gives 1.80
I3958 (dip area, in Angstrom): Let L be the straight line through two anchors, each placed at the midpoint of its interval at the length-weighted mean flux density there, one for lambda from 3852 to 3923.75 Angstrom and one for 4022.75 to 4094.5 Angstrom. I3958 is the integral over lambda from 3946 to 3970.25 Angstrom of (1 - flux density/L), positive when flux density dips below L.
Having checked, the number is 7.03 Angstrom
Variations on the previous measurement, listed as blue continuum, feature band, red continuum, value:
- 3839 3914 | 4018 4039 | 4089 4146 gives -1.8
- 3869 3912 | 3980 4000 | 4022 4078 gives -1.0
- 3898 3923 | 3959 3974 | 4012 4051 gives 7.9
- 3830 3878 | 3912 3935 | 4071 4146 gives 5.9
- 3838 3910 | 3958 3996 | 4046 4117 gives 7.7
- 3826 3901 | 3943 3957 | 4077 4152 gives 1.1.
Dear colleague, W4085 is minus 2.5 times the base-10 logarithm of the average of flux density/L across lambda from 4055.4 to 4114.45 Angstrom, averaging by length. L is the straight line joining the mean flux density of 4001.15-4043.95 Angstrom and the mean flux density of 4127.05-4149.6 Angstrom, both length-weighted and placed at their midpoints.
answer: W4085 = 0.02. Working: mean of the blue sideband 10.2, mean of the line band 10.2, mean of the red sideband 10.7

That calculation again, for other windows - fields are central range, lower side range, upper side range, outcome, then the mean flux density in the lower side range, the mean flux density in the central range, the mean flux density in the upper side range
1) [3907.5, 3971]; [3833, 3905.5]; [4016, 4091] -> 0.36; 6.95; 5.86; 10.2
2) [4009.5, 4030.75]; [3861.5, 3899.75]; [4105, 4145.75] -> -0.11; 7.29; 10.3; 10.8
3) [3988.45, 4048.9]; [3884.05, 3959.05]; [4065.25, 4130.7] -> -0.16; 6.52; 10.1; 10.5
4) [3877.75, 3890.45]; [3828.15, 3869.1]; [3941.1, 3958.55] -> 0.00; 6.45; 6.71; 7.23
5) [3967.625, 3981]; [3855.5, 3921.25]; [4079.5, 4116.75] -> 0.46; 7.44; 5.7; 10.5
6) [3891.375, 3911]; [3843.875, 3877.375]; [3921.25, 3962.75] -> -0.16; 7.61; 7.65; 5.57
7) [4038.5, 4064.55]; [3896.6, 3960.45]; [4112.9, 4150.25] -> -0.11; 6.48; 10.1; 10.8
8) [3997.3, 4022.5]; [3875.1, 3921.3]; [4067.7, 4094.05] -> -0.09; 7.49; 10.2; 10.5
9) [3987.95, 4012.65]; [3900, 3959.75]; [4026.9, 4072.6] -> -0.16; 6.4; 9.87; 10.1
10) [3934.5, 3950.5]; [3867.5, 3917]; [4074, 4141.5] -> 0.45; 7.47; 5.43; 10.6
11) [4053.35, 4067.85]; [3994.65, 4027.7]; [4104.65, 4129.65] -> 0.06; 10.1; 9.92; 10.9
